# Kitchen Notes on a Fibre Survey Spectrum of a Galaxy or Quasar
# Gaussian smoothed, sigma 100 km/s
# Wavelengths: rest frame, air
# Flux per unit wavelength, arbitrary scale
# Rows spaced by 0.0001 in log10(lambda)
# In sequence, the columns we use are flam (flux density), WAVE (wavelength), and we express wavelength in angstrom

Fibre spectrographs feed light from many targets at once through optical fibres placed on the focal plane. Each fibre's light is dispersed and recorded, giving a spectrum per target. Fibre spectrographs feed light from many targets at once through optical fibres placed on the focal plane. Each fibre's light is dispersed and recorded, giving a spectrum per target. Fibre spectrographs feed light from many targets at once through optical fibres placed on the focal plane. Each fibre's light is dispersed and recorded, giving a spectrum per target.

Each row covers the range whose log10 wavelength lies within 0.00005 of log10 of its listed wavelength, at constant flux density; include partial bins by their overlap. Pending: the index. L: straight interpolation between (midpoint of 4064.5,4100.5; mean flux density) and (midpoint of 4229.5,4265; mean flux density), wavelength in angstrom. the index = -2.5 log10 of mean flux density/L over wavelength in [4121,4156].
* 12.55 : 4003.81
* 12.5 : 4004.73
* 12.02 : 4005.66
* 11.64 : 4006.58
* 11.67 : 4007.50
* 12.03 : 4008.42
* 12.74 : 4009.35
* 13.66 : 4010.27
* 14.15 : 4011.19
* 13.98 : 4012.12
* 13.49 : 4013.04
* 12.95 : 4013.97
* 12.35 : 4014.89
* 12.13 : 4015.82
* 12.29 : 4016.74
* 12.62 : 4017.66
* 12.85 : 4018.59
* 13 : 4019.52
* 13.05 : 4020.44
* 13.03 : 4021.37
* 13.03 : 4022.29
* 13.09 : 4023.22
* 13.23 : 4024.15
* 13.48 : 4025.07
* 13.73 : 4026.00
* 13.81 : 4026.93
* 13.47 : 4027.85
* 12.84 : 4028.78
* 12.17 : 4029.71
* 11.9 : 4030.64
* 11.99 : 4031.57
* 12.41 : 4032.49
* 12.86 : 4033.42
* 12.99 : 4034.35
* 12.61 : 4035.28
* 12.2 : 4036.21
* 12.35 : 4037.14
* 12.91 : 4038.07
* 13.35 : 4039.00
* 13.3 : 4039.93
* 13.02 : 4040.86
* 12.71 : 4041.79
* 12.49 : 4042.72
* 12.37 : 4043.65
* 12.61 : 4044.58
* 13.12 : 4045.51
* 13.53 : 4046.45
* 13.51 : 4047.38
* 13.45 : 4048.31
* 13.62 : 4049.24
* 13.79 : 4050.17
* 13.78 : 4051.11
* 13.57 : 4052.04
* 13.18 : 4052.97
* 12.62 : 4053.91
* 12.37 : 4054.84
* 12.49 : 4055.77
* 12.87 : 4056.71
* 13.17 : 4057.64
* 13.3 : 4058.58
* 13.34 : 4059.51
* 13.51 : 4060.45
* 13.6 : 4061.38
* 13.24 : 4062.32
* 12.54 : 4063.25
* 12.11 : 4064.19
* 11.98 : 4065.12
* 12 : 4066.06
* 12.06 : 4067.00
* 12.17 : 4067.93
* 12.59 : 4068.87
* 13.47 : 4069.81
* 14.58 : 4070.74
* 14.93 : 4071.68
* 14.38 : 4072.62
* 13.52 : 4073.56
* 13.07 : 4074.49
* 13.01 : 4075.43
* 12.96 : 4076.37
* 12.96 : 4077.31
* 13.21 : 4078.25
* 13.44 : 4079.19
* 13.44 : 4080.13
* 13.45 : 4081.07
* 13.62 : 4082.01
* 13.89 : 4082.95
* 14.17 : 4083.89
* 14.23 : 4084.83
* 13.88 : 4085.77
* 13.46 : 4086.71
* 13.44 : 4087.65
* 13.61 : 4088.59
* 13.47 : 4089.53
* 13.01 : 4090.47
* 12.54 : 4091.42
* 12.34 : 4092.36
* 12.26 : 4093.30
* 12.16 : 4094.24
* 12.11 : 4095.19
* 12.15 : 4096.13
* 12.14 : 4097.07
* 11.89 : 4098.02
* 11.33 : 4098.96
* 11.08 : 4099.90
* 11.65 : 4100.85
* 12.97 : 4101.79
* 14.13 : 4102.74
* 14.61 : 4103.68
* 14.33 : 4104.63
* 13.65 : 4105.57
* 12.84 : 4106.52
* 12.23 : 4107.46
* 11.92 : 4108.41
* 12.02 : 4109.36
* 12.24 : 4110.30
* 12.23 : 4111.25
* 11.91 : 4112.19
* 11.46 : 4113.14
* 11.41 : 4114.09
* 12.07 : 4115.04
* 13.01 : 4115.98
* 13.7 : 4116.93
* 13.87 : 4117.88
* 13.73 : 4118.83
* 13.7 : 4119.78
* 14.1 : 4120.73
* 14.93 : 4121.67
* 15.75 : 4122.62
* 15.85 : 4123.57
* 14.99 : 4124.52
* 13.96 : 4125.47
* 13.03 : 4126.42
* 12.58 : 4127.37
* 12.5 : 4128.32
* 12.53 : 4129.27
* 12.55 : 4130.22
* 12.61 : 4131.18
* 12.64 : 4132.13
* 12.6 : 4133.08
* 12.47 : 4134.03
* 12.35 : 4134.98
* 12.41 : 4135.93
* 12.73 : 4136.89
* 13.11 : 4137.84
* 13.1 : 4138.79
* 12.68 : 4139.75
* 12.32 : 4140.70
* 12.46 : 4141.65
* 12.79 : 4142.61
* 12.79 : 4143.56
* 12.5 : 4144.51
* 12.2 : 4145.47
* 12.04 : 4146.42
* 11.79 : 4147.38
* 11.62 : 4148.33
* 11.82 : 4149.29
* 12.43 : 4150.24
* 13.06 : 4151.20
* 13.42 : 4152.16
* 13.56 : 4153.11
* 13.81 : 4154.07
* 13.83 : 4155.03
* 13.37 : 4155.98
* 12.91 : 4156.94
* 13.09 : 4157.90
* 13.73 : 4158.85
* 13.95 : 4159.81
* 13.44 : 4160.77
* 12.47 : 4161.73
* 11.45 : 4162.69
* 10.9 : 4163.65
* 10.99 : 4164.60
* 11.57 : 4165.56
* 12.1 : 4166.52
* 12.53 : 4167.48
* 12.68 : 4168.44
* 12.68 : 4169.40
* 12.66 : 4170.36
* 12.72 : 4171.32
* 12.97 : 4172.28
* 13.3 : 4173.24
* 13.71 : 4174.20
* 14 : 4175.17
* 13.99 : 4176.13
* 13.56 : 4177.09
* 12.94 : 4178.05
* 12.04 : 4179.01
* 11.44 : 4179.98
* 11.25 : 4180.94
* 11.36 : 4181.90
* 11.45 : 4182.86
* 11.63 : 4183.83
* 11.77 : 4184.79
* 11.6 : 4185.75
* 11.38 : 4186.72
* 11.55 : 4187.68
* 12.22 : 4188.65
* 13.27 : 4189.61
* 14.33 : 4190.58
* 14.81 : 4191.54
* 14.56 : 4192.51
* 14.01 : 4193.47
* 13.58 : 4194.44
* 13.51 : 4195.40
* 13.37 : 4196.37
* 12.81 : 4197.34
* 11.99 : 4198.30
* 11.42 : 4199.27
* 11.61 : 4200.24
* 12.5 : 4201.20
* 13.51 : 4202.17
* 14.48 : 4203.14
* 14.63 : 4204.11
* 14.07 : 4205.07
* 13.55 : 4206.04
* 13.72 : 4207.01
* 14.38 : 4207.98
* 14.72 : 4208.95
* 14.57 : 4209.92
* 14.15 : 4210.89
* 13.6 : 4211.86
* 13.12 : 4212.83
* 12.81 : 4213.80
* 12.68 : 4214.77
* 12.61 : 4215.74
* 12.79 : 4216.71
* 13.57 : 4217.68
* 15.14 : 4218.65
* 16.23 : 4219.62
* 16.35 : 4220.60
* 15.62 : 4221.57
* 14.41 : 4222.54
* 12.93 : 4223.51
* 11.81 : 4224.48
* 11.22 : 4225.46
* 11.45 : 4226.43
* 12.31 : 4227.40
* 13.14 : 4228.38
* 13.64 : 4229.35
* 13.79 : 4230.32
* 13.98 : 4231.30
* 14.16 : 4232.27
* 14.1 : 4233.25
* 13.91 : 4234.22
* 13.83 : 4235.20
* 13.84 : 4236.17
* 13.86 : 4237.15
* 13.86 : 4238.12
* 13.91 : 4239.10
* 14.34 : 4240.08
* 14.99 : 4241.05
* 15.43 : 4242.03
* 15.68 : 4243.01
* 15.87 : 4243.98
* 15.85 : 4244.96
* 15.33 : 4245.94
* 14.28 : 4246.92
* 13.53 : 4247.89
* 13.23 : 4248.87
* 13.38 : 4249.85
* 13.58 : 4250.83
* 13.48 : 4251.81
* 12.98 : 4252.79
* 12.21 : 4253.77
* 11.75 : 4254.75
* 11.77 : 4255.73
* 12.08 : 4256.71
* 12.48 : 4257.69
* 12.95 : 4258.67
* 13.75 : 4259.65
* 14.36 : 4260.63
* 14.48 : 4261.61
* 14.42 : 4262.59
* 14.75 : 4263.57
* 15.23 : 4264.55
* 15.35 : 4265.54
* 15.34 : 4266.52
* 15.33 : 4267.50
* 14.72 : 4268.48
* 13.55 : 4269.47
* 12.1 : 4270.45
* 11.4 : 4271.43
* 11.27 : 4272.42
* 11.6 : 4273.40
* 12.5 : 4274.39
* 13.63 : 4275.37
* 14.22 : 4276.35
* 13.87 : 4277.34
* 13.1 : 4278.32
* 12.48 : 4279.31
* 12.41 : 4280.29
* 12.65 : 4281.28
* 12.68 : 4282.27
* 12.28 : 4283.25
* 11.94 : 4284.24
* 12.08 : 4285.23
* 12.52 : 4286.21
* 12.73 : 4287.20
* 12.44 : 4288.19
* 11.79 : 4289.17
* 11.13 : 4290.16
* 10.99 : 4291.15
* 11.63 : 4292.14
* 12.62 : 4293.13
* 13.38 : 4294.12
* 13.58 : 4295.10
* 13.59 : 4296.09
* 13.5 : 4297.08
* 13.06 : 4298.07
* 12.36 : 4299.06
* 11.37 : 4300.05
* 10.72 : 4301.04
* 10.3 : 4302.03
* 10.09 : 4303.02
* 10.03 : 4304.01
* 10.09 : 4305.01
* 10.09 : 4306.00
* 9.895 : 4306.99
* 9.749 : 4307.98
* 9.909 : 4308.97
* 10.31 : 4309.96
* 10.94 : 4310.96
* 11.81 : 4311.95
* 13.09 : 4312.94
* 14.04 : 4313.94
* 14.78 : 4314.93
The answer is 0.02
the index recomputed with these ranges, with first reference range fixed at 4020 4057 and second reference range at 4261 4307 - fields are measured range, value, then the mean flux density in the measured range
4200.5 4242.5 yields -0.09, 13.8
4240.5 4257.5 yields -0.10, 13.8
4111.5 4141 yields -0.02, 13.1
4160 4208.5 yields 0.00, 12.8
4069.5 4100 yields -0.02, 13.2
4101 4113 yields 0.00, 12.9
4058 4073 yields -0.01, 13.1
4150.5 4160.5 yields -0.05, 13.4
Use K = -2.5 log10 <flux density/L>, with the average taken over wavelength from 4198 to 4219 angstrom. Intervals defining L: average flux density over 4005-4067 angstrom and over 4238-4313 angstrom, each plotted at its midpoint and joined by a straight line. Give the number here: -0.05 mag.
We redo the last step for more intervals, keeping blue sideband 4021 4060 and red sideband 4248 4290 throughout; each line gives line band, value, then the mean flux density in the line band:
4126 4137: 0.039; 12.6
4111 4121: 0.017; 12.8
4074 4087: -0.039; 13.5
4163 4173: 0.073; 12.2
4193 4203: 0.016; 12.9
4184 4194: 0.013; 12.9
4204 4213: -0.079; 14.1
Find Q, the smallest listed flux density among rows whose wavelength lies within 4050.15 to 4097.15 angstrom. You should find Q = 11.98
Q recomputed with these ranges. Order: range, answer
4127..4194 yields 10.9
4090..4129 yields 11.08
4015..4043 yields 11.9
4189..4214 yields 11.42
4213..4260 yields 11.22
